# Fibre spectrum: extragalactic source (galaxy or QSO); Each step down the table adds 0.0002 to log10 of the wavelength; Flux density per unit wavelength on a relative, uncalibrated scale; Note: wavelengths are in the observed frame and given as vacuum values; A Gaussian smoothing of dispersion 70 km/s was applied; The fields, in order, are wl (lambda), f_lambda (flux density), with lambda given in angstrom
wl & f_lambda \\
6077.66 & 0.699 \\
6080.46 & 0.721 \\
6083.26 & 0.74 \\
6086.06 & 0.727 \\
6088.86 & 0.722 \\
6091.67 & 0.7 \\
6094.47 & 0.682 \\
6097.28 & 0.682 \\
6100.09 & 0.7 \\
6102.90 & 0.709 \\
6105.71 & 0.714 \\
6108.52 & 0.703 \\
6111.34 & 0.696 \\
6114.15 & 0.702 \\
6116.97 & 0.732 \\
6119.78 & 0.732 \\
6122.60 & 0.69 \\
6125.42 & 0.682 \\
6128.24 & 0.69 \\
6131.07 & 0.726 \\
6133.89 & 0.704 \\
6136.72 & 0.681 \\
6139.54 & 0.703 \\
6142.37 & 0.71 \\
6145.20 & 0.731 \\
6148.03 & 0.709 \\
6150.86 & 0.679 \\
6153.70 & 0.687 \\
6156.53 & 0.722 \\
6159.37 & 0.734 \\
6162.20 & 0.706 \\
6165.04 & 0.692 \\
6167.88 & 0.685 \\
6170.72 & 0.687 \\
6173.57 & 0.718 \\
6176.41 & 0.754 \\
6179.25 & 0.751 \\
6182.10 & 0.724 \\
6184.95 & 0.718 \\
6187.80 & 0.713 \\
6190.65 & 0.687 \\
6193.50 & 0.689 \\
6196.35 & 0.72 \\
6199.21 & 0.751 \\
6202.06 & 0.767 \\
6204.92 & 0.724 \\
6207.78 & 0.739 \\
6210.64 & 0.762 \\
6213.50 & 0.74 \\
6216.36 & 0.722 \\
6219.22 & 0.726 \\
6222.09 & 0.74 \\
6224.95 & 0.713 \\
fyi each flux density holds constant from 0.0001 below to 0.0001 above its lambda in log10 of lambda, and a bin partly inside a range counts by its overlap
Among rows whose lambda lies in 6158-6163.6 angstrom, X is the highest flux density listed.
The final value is 0.734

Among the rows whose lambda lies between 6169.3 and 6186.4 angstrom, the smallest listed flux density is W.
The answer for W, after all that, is 0.687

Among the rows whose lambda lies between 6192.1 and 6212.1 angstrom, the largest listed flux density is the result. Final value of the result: 0.767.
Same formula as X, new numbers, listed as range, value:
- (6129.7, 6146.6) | 0.731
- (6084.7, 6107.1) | 0.727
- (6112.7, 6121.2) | 0.732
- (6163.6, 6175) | 0.718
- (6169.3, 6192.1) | 0.754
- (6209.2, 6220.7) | 0.762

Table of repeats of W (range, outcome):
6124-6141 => 0.681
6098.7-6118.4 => 0.696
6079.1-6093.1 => 0.7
